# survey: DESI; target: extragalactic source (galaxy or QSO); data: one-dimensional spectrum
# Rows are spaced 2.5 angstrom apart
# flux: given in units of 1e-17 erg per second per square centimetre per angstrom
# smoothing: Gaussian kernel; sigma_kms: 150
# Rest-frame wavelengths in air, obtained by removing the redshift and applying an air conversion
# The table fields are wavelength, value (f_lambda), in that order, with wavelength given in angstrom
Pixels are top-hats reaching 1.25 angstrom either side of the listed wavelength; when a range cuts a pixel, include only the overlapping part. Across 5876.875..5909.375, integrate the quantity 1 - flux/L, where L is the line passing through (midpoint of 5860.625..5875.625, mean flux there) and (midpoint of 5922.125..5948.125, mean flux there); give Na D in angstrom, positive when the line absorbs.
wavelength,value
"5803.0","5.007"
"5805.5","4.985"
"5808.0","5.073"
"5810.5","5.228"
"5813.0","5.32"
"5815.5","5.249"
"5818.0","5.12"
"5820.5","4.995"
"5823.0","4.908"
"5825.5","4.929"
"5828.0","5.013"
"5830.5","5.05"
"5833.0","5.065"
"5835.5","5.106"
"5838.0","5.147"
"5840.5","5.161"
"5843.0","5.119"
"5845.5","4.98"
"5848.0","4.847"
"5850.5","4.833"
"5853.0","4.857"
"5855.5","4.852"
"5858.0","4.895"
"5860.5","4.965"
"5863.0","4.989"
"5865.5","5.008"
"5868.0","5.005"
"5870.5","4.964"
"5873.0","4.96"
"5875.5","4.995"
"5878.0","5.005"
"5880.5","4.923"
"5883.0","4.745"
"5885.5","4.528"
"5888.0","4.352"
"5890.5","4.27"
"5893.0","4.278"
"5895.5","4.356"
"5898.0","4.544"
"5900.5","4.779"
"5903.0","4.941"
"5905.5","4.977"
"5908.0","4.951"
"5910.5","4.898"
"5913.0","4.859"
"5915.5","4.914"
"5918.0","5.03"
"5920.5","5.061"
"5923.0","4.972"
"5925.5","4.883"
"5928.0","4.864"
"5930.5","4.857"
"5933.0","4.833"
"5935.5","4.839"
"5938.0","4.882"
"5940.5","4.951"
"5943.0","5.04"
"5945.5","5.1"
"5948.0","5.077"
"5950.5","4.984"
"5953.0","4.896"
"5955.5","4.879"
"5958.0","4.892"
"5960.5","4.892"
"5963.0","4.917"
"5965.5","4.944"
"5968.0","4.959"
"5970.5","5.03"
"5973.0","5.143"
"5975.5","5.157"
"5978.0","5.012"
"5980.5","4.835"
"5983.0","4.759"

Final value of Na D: 2.0 angstrom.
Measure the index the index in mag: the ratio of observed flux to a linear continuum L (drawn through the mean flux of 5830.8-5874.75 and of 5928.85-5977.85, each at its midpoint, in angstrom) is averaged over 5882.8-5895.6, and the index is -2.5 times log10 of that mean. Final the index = 0.13 mag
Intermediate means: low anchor 4.99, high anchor 4.96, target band 4.4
